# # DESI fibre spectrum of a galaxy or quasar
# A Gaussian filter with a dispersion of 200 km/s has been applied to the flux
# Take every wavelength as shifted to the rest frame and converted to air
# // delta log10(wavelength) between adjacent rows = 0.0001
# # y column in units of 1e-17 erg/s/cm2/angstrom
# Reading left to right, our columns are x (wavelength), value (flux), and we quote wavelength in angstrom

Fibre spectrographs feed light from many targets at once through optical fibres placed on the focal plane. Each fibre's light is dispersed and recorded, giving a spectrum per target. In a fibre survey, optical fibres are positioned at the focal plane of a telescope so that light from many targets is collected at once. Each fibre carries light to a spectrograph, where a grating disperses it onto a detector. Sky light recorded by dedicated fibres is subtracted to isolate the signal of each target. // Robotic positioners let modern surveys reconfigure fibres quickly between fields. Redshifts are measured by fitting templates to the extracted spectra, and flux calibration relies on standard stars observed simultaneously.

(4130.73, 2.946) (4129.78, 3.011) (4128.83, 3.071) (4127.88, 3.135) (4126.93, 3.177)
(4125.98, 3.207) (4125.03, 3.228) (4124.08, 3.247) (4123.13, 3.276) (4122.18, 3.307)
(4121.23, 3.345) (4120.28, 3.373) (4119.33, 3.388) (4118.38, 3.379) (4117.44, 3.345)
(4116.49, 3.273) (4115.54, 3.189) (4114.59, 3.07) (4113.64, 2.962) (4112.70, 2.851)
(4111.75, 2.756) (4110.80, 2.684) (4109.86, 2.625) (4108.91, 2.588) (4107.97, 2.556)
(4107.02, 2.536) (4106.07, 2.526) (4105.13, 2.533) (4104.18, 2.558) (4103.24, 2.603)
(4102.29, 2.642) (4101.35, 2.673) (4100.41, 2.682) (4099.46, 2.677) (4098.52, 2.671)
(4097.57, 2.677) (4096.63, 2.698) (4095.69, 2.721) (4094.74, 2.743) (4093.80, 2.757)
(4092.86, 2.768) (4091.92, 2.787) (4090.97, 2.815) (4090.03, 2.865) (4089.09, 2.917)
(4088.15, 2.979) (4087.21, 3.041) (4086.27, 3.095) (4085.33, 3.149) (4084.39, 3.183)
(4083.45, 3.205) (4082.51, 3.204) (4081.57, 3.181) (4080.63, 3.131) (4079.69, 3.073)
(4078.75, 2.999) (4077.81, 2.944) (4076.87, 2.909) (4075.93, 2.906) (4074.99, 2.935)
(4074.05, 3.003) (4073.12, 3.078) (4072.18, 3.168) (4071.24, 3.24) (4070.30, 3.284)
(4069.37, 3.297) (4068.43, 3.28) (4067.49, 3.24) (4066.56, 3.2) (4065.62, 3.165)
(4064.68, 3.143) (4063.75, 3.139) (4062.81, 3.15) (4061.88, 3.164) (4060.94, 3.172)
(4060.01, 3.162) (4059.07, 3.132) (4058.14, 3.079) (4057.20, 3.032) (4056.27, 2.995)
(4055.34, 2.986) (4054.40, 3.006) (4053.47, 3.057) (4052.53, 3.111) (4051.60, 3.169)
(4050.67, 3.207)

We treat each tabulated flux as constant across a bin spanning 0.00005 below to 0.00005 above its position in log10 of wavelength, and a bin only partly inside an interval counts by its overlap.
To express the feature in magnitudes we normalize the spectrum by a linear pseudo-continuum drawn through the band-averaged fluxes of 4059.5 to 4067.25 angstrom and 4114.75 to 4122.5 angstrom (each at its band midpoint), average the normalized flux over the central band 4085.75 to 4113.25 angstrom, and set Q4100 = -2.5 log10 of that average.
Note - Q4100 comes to 0.19 mag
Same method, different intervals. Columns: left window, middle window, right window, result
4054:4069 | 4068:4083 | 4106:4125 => 0.00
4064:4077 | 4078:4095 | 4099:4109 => -0.04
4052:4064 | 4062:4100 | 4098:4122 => -0.01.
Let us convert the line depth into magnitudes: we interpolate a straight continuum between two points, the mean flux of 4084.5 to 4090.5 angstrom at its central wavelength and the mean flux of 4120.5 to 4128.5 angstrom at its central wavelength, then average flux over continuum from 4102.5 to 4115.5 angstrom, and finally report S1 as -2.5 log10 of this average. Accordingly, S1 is 0.17 mag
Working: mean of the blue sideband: 3.02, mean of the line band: 2.7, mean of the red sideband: 3.24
